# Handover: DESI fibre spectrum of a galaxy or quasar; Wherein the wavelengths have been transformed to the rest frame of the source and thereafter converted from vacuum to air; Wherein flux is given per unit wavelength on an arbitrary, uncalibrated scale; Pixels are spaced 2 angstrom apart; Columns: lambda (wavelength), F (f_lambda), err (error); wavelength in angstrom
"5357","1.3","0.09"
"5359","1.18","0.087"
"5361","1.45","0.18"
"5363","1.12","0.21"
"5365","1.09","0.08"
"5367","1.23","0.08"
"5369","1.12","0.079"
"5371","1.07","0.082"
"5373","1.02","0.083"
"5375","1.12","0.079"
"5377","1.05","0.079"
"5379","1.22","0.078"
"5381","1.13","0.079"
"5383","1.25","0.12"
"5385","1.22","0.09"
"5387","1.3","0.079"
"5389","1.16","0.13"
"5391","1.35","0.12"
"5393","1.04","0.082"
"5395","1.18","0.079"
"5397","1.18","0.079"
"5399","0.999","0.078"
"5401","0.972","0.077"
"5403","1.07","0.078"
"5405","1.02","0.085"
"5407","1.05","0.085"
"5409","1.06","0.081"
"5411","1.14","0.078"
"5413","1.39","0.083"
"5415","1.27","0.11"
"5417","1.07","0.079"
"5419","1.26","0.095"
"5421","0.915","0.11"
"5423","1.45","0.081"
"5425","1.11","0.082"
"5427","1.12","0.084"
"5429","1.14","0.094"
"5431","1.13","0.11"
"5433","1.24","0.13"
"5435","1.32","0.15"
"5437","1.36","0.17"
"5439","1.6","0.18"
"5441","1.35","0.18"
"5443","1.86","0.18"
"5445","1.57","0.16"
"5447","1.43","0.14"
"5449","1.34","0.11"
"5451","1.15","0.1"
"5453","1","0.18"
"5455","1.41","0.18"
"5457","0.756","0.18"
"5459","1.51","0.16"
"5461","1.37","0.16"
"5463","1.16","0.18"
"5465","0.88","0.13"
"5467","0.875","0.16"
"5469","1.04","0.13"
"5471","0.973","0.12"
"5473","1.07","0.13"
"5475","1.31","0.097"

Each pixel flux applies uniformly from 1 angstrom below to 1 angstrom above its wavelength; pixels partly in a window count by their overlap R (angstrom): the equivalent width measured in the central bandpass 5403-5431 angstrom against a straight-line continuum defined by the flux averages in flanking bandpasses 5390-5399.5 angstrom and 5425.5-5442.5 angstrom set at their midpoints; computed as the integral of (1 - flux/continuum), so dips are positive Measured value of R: 1.9 angstrom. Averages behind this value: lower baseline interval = 1.16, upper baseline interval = 1.29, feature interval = 1.15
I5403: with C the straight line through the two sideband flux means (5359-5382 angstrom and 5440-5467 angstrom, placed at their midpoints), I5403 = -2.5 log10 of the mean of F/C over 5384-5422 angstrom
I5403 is 0.054 mag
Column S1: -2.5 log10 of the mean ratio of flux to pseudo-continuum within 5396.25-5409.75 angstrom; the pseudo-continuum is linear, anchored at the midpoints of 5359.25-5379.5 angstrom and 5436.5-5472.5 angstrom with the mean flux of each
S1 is 0.14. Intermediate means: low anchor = 1.15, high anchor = 1.25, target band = 1.05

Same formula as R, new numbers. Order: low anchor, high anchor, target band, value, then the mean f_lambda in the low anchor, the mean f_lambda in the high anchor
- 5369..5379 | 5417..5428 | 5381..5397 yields -1.4 angstrom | 1.09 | 1.16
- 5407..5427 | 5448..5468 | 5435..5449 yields -4.2 angstrom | 1.18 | 1.15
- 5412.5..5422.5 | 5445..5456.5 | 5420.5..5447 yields -2.2 angstrom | 1.18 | 1.27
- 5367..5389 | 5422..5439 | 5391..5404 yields 1.1 angstrom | 1.15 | 1.26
